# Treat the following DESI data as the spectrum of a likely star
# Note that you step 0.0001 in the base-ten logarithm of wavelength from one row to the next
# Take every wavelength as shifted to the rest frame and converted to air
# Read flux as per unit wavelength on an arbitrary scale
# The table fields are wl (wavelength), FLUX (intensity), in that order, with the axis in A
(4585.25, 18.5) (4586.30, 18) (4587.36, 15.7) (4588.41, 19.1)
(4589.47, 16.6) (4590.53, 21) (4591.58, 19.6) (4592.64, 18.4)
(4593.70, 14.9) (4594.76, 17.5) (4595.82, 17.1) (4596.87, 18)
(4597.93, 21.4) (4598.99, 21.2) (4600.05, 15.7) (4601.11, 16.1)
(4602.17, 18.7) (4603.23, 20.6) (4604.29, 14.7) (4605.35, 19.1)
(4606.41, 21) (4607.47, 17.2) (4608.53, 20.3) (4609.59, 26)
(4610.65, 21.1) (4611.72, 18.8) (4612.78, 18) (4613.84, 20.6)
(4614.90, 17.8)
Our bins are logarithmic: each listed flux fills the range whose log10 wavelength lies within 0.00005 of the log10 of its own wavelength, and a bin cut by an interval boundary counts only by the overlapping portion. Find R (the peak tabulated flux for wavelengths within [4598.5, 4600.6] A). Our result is 21.2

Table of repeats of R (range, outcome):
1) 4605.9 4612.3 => 26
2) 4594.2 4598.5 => 21.4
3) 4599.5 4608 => 21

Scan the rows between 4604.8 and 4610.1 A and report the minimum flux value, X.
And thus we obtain 17.2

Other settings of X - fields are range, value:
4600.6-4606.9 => 14.7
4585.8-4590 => 15.7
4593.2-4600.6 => 14.9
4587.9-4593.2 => 16.6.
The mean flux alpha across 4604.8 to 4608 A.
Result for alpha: 19.1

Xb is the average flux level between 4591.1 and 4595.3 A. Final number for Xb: 17.5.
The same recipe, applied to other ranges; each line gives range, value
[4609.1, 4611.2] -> 23.4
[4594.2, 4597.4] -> 17.5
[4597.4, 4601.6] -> 18.6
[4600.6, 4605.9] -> 17.9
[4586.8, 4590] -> 17.1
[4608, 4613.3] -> 20.8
